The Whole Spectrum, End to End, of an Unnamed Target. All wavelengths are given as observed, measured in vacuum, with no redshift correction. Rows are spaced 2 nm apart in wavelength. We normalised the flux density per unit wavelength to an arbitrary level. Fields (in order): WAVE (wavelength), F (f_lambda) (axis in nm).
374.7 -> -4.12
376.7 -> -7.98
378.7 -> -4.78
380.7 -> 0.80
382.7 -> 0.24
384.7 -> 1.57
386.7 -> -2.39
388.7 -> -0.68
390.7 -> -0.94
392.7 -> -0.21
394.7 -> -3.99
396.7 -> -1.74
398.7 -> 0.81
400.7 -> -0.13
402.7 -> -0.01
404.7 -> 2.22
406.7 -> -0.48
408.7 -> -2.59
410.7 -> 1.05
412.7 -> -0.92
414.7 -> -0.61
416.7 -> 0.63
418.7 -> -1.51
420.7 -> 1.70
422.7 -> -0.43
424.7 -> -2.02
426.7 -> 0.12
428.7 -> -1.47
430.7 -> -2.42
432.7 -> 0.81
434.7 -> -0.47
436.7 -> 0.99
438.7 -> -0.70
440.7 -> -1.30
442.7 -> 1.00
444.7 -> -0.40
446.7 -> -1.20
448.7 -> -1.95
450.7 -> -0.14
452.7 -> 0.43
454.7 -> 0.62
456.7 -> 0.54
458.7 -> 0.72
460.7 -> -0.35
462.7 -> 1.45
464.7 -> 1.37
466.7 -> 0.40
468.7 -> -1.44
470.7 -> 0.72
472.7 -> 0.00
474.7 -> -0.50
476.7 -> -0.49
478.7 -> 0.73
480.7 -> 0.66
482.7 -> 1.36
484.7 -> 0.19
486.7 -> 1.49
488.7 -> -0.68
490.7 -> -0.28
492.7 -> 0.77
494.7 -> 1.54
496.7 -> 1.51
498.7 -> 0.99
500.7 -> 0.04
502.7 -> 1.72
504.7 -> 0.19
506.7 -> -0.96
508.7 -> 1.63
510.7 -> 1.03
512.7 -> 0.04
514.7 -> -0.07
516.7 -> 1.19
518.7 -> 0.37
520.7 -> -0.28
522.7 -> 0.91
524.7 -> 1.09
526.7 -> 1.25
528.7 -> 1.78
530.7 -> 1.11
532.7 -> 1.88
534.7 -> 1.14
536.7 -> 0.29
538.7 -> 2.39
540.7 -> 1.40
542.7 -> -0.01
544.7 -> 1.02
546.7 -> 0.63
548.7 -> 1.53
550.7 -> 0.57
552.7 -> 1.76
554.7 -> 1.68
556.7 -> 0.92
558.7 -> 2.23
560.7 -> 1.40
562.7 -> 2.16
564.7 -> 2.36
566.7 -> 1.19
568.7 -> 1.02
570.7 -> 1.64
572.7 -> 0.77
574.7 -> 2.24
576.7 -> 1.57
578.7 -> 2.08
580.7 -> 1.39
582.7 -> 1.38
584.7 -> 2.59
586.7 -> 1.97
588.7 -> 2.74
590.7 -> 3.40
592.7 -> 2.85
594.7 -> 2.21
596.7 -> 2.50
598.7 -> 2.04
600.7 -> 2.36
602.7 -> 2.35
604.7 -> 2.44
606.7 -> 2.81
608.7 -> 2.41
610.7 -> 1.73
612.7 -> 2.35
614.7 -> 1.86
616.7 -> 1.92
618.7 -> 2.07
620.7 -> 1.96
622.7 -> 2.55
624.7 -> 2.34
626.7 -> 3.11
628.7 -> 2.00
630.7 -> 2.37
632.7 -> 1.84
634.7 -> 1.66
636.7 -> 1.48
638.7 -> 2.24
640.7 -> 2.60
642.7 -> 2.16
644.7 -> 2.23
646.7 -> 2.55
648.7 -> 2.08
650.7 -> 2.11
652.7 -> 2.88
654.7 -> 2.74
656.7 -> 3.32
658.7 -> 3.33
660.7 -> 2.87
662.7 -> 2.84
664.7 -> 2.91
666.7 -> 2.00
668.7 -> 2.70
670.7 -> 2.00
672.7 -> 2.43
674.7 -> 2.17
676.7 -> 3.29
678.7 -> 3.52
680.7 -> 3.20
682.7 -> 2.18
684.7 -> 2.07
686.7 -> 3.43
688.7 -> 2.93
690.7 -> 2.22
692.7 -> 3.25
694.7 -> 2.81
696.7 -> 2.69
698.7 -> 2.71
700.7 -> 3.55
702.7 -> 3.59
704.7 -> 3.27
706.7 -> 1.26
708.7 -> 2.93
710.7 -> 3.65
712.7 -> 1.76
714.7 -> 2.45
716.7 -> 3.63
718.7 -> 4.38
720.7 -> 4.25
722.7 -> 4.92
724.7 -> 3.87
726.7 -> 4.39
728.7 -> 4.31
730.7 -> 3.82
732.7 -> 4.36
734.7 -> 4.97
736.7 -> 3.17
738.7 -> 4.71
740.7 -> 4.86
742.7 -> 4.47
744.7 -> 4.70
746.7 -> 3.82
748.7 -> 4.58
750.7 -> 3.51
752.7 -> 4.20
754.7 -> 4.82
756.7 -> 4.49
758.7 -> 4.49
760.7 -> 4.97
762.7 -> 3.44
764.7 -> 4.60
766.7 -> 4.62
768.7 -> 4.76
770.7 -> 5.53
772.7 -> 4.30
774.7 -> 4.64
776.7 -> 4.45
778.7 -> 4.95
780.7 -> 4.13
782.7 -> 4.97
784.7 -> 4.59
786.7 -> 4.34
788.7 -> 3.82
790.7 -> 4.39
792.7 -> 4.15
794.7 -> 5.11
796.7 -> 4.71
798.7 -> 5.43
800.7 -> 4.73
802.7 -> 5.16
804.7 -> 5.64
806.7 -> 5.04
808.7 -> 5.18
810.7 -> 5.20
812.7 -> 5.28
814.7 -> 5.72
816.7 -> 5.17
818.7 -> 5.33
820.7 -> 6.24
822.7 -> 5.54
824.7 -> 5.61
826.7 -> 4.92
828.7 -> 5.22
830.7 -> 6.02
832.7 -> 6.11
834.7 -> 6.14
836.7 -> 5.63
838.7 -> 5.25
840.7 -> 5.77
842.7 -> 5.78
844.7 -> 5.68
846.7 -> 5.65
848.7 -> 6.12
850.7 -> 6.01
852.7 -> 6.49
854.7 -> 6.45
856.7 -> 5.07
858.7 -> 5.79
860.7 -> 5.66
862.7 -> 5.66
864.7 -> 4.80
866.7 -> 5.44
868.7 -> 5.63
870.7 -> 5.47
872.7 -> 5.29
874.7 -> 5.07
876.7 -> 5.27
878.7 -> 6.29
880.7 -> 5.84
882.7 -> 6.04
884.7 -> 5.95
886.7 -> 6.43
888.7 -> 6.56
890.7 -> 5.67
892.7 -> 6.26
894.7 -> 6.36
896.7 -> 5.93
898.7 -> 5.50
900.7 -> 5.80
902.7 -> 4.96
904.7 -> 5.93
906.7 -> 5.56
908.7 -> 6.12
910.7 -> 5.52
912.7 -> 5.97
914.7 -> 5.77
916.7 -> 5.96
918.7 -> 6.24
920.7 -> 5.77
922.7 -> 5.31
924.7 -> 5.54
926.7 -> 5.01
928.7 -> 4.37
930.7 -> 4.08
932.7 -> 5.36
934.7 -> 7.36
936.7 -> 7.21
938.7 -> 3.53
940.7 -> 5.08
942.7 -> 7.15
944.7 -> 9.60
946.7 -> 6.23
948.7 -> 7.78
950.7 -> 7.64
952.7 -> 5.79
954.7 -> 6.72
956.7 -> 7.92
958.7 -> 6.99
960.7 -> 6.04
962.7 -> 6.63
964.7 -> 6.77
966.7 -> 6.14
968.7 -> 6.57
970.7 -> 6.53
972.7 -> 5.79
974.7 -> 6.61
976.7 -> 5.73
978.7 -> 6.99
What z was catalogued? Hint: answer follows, 0.80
